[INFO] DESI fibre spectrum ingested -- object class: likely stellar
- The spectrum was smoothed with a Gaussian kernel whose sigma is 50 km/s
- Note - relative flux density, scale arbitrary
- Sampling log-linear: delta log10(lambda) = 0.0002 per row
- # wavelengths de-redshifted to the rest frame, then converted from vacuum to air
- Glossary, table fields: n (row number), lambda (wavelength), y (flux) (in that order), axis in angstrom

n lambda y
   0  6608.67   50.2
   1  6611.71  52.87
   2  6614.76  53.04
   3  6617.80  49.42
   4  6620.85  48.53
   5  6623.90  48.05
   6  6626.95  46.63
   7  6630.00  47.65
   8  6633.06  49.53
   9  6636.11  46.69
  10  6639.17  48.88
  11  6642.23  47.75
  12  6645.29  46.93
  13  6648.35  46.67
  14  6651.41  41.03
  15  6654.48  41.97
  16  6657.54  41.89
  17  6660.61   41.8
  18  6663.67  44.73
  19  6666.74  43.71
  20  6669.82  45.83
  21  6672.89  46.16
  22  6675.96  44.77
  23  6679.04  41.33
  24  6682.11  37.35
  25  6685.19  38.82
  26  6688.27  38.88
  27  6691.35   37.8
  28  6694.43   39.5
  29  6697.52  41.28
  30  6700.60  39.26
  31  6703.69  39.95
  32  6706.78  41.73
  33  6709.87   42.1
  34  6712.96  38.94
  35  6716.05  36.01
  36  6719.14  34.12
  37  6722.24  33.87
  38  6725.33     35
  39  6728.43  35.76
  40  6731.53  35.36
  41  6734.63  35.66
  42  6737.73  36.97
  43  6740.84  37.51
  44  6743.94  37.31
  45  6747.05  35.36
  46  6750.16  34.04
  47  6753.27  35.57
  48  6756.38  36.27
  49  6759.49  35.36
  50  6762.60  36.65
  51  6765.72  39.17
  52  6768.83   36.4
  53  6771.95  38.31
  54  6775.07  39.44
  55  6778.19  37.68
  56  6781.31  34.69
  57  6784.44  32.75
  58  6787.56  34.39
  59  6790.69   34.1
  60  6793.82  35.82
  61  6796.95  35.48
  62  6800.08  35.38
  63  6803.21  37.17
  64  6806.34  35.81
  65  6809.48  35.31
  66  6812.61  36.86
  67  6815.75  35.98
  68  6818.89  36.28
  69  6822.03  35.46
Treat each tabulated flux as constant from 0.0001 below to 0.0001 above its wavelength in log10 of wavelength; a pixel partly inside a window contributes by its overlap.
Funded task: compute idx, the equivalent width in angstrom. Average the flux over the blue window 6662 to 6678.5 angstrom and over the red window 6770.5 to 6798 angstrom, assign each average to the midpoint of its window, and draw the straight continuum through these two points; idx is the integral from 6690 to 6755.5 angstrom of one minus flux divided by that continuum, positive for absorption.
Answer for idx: 5.5 angstrom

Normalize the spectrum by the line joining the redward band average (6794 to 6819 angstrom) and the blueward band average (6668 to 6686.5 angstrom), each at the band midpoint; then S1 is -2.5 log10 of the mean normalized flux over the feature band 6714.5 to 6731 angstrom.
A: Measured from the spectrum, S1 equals 0.15 mag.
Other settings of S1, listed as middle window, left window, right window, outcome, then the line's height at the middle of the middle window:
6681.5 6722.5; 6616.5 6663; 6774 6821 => 0.09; 42.1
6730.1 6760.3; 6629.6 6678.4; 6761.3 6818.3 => 0.09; 39.2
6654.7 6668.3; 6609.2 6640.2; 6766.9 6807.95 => 0.08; 46.2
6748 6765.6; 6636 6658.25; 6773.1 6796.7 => 0.05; 37.6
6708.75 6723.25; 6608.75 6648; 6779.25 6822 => 0.14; 42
